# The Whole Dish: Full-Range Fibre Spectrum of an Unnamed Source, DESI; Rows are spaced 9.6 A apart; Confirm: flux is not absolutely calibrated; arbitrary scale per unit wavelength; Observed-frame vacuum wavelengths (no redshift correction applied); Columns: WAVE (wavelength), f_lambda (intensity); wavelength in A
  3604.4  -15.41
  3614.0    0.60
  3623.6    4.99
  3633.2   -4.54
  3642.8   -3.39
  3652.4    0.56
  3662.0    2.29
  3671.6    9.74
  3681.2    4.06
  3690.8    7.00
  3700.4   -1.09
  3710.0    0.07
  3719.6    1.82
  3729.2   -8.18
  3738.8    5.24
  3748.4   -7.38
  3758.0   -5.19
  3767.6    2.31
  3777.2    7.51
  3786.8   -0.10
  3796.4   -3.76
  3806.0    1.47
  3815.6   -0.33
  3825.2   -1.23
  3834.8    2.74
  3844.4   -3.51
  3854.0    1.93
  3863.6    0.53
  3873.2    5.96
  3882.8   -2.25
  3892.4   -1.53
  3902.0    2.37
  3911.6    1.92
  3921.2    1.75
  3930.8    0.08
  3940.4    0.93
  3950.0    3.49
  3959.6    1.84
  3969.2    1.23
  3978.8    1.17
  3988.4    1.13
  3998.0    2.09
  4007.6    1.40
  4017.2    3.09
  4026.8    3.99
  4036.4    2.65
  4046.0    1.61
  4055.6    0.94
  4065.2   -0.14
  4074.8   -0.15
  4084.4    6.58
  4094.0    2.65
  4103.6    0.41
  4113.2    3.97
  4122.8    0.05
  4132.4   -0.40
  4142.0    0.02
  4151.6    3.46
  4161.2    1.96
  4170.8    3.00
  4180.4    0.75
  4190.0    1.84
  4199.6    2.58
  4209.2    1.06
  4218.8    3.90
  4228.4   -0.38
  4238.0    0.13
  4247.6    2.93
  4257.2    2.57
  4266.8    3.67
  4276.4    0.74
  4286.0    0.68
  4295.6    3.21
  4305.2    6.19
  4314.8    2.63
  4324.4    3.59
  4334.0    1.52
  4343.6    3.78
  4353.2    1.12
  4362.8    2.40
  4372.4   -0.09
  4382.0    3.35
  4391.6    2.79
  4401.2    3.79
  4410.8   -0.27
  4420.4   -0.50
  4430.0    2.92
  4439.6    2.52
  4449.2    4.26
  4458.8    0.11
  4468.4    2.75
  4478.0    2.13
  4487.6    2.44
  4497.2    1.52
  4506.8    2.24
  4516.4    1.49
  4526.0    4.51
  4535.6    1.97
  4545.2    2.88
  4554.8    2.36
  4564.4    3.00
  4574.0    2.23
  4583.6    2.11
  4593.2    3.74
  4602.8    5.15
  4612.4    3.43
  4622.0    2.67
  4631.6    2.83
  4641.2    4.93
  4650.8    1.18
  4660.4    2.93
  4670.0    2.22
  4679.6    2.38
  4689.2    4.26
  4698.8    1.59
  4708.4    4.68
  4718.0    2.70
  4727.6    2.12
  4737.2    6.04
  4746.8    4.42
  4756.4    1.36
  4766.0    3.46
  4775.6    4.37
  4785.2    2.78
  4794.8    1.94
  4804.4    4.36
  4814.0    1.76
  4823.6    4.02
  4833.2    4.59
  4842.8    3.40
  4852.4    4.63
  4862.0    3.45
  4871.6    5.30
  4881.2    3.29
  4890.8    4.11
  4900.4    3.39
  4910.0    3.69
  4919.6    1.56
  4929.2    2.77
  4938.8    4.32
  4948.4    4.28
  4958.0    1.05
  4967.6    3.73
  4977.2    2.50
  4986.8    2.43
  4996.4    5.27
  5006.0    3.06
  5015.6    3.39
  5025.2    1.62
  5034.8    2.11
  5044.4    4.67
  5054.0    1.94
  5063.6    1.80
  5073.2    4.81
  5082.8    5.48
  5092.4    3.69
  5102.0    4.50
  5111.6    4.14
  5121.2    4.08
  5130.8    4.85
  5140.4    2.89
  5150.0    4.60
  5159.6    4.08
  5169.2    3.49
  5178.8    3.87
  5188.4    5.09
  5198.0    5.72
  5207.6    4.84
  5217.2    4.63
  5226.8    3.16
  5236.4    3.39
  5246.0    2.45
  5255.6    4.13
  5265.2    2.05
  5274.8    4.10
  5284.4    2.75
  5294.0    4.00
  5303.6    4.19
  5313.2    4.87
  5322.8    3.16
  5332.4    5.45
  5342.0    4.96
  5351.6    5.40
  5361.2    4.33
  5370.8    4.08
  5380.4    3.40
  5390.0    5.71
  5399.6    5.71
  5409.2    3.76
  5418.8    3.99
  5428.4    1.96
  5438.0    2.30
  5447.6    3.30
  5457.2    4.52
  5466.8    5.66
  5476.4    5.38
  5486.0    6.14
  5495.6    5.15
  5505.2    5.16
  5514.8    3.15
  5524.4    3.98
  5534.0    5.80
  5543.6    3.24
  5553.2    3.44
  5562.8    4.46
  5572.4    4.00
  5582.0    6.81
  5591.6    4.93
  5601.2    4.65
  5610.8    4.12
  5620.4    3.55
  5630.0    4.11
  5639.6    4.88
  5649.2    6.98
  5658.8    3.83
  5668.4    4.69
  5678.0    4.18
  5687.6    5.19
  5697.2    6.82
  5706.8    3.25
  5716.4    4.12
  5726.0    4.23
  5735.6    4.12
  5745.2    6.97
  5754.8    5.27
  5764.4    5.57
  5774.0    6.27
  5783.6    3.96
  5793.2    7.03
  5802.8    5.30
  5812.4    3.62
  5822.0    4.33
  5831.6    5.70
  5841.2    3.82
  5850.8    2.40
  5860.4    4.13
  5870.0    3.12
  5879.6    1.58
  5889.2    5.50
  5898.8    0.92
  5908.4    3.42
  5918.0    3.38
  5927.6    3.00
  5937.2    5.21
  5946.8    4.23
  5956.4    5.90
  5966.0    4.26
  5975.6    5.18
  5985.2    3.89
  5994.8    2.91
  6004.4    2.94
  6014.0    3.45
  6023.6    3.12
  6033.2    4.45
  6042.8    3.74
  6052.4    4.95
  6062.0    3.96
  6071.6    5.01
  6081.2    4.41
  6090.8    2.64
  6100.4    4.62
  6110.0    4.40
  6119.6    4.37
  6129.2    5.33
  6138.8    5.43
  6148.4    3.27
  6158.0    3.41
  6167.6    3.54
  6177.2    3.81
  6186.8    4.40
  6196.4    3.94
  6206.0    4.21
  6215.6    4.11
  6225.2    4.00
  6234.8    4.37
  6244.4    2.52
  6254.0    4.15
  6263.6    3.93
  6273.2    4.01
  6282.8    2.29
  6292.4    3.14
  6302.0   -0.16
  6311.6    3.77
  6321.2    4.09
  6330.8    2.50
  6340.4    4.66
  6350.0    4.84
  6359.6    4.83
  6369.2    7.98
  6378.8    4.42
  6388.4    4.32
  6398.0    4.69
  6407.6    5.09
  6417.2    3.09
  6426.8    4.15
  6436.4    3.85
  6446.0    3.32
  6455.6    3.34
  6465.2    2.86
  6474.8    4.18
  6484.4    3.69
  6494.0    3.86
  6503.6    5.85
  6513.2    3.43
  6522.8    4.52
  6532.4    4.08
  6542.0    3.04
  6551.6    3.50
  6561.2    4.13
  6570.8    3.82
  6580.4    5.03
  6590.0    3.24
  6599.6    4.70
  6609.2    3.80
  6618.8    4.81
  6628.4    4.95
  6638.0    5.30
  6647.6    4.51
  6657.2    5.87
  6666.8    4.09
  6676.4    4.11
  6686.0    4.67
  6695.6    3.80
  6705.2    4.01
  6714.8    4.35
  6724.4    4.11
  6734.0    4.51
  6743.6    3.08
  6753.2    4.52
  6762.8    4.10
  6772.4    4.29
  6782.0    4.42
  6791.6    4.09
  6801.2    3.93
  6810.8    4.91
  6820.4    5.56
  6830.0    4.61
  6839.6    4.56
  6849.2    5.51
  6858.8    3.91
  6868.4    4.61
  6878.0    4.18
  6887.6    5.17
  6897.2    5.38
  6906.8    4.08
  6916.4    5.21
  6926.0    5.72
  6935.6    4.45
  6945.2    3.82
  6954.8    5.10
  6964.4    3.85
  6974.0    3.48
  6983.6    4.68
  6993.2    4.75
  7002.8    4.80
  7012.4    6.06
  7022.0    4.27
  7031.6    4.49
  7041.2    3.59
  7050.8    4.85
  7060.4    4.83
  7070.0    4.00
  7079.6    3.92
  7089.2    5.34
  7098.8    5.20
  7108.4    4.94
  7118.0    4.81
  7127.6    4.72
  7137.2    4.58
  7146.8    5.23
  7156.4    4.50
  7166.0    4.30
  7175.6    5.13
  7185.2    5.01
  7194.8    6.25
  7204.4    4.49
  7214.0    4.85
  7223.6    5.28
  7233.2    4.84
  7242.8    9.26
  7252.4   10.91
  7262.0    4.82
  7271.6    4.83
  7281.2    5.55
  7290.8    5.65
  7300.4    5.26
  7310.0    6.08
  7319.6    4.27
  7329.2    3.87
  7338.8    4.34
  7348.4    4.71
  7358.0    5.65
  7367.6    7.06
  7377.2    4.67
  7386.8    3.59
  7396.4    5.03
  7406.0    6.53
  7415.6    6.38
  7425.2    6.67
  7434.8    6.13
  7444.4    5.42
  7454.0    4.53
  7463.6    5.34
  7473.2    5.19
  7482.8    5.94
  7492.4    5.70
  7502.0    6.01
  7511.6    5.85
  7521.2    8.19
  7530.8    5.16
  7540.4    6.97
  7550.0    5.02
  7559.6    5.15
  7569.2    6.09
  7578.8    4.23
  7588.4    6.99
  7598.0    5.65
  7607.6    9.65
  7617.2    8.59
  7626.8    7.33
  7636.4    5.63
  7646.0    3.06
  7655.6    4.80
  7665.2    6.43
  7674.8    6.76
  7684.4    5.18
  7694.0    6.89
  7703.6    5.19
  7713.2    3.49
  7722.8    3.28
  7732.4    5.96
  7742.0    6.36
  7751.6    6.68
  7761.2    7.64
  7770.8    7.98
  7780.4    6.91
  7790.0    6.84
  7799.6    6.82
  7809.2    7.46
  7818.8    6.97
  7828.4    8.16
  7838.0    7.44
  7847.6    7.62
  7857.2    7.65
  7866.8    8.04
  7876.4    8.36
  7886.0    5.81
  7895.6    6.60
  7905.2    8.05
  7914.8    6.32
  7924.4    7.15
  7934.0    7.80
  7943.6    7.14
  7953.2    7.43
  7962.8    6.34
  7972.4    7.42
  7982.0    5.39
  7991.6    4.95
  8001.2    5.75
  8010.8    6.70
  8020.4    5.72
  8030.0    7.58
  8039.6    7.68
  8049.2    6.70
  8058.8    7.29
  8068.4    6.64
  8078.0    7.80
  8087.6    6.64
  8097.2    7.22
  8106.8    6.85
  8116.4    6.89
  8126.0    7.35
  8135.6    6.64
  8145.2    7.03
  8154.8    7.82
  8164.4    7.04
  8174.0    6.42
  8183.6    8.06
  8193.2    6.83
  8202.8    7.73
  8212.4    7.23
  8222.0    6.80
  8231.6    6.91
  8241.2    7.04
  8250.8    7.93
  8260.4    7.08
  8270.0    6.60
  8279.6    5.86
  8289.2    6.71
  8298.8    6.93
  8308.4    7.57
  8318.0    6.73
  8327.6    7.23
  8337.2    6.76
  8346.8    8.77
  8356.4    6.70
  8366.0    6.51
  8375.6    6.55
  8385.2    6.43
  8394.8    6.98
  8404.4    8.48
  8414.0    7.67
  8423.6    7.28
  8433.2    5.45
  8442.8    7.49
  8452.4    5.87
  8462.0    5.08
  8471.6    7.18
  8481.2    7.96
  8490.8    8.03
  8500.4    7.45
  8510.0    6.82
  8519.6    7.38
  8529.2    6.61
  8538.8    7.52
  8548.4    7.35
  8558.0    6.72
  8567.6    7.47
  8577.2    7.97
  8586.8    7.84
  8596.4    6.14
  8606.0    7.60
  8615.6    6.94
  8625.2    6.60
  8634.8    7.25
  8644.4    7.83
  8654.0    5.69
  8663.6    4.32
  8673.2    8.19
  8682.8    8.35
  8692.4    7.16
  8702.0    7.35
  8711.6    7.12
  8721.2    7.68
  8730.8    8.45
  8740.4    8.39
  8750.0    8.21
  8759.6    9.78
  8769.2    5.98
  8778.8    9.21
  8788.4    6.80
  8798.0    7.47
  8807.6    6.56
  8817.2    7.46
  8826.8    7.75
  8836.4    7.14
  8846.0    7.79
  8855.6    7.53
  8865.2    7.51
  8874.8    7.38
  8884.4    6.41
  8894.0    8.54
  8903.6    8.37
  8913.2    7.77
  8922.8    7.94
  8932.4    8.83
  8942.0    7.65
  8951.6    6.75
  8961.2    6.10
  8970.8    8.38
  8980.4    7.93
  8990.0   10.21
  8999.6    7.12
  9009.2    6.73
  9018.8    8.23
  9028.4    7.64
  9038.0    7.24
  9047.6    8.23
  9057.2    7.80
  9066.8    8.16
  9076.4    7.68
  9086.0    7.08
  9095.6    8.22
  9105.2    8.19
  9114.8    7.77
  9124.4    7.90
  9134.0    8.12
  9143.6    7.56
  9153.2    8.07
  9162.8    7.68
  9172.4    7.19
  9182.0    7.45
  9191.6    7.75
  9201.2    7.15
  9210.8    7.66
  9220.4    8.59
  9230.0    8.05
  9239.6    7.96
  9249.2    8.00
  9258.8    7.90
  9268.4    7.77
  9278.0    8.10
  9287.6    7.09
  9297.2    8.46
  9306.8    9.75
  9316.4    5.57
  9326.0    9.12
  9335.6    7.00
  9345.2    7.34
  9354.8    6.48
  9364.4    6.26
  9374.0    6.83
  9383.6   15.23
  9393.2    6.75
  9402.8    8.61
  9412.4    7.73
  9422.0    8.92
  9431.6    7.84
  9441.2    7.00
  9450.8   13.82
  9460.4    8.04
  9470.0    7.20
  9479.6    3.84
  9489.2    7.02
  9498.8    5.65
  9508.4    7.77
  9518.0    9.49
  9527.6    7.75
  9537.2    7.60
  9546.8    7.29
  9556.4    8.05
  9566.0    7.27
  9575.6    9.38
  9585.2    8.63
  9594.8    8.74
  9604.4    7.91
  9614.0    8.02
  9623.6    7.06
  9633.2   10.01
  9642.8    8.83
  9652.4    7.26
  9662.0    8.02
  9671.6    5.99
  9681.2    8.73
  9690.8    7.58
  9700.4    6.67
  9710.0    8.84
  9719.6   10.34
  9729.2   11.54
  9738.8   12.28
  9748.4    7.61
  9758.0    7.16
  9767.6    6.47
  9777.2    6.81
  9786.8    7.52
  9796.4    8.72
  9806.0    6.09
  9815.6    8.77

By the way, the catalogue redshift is 0.94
